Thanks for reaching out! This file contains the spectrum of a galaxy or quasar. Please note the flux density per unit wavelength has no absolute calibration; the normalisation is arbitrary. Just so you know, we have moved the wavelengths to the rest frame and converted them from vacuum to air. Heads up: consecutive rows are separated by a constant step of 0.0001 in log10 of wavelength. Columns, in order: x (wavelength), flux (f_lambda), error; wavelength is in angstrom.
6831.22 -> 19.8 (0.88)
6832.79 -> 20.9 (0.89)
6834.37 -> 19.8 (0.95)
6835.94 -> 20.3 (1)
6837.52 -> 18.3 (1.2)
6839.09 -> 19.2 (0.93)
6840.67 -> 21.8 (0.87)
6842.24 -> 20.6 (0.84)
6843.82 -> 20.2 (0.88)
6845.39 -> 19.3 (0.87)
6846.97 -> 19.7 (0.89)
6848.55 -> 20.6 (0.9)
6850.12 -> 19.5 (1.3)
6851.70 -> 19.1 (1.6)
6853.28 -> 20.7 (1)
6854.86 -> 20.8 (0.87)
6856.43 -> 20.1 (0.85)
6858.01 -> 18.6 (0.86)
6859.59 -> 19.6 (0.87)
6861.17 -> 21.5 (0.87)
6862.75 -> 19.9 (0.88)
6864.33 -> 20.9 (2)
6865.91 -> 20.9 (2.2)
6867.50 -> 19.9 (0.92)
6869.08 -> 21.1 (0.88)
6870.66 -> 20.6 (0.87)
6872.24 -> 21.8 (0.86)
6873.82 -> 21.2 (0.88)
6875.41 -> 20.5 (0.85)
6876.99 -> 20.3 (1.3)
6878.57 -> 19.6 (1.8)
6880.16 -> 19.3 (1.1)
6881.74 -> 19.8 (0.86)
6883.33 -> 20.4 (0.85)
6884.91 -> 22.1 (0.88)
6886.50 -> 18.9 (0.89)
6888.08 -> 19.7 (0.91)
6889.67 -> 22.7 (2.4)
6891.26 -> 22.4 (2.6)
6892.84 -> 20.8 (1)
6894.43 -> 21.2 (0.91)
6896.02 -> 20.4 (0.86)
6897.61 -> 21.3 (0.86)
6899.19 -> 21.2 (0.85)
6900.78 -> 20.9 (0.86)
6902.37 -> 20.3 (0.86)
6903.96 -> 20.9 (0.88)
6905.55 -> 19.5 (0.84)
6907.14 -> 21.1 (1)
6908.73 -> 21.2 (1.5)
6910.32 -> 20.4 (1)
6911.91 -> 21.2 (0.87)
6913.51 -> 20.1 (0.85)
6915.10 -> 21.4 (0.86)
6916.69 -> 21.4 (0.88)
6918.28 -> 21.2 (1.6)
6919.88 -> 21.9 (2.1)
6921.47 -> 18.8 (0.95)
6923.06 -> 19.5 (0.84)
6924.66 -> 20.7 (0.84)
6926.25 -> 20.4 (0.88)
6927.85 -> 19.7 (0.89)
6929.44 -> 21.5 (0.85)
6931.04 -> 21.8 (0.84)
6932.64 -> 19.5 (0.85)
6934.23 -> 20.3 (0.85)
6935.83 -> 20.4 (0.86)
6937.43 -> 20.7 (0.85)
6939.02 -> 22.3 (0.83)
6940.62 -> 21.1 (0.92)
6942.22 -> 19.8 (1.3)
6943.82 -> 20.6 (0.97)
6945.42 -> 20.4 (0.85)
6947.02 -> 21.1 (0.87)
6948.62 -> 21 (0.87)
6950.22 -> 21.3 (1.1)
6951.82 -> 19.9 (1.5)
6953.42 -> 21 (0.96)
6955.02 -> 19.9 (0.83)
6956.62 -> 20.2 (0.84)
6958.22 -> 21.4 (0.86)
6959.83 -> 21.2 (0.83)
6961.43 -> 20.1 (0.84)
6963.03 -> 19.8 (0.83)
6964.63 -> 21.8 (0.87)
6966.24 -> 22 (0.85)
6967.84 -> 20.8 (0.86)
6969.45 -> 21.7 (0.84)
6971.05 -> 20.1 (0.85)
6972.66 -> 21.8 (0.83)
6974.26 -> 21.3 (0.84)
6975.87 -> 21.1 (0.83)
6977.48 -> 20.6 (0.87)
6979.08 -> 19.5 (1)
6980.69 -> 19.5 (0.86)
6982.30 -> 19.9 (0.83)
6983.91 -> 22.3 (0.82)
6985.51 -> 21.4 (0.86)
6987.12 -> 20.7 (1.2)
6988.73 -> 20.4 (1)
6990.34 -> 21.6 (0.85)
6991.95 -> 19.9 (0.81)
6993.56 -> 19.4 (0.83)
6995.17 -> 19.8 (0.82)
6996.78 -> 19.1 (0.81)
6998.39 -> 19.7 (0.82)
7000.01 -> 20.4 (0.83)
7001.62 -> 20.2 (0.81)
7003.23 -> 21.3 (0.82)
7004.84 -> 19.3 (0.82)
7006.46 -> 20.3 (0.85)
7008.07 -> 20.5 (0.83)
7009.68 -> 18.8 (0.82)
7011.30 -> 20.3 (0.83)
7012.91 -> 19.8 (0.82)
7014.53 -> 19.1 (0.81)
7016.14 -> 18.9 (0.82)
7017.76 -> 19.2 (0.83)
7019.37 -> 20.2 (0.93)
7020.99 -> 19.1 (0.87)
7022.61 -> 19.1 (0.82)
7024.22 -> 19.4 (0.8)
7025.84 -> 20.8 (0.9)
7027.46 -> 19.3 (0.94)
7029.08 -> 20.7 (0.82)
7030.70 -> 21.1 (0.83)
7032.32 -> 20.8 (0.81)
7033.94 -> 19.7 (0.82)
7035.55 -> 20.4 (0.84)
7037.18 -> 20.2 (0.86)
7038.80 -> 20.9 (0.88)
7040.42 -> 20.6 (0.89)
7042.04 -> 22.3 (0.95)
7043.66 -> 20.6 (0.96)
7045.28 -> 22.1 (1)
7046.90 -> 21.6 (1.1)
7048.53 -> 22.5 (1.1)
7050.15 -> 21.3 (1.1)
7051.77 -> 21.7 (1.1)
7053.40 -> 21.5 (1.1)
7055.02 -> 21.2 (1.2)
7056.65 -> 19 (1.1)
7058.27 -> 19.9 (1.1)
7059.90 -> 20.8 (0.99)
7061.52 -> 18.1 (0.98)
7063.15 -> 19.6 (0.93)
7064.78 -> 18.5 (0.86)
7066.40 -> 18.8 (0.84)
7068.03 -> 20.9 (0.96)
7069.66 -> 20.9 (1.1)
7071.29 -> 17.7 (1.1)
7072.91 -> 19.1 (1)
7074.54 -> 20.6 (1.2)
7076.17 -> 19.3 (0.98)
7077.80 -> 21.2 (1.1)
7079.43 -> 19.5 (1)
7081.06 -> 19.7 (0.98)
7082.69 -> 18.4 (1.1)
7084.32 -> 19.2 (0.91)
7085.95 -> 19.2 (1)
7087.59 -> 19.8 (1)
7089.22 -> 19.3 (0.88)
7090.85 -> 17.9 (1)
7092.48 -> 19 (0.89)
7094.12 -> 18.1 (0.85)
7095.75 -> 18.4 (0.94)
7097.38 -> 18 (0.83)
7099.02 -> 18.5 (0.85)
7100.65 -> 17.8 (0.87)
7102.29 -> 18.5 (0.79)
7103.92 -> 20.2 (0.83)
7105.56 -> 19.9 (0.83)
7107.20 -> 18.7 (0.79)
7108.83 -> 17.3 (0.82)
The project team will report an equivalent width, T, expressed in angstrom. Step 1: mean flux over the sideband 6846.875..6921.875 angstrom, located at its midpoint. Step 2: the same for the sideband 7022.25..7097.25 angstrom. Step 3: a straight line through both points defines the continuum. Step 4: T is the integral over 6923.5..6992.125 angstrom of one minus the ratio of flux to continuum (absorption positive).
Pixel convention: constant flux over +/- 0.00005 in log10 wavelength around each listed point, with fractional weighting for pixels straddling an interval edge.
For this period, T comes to -1.4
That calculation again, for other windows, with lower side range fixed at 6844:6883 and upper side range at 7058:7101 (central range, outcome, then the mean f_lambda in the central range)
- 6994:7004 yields -0.24 angstrom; 20.1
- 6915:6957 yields -1.63 angstrom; 20.7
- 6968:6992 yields -1.40 angstrom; 20.8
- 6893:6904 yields -0.45 angstrom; 20.9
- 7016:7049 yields -1.77 angstrom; 20.5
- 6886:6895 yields -0.41 angstrom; 21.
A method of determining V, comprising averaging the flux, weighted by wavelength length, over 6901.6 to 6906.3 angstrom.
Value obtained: 20.2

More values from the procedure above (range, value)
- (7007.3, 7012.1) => 19.9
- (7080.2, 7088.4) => 19.2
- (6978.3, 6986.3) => 20.5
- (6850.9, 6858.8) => 19.9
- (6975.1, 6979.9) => 20.4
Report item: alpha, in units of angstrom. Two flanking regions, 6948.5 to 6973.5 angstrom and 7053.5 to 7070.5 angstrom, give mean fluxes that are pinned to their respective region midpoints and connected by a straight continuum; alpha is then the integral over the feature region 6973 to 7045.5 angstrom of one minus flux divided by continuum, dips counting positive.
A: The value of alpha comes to 0.4 angstrom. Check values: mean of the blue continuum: 20.9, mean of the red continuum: 19.8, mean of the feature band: 20.3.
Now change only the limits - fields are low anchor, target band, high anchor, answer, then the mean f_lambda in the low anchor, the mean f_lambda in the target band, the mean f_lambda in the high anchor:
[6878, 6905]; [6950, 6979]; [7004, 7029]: -1.1 angstrom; 20.7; 20.9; 19.6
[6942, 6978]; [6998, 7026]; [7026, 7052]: 1.5 angstrom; 20.8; 19.8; 21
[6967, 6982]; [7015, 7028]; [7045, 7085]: 0.6 angstrom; 20.7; 19.5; 20.1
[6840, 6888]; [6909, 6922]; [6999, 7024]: -0.5 angstrom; 20.3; 20.9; 19.8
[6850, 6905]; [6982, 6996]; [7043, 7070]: -0.1 angstrom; 20.5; 20.6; 20.5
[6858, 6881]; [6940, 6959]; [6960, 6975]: 0.3 angstrom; 20.4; 20.6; 21.1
